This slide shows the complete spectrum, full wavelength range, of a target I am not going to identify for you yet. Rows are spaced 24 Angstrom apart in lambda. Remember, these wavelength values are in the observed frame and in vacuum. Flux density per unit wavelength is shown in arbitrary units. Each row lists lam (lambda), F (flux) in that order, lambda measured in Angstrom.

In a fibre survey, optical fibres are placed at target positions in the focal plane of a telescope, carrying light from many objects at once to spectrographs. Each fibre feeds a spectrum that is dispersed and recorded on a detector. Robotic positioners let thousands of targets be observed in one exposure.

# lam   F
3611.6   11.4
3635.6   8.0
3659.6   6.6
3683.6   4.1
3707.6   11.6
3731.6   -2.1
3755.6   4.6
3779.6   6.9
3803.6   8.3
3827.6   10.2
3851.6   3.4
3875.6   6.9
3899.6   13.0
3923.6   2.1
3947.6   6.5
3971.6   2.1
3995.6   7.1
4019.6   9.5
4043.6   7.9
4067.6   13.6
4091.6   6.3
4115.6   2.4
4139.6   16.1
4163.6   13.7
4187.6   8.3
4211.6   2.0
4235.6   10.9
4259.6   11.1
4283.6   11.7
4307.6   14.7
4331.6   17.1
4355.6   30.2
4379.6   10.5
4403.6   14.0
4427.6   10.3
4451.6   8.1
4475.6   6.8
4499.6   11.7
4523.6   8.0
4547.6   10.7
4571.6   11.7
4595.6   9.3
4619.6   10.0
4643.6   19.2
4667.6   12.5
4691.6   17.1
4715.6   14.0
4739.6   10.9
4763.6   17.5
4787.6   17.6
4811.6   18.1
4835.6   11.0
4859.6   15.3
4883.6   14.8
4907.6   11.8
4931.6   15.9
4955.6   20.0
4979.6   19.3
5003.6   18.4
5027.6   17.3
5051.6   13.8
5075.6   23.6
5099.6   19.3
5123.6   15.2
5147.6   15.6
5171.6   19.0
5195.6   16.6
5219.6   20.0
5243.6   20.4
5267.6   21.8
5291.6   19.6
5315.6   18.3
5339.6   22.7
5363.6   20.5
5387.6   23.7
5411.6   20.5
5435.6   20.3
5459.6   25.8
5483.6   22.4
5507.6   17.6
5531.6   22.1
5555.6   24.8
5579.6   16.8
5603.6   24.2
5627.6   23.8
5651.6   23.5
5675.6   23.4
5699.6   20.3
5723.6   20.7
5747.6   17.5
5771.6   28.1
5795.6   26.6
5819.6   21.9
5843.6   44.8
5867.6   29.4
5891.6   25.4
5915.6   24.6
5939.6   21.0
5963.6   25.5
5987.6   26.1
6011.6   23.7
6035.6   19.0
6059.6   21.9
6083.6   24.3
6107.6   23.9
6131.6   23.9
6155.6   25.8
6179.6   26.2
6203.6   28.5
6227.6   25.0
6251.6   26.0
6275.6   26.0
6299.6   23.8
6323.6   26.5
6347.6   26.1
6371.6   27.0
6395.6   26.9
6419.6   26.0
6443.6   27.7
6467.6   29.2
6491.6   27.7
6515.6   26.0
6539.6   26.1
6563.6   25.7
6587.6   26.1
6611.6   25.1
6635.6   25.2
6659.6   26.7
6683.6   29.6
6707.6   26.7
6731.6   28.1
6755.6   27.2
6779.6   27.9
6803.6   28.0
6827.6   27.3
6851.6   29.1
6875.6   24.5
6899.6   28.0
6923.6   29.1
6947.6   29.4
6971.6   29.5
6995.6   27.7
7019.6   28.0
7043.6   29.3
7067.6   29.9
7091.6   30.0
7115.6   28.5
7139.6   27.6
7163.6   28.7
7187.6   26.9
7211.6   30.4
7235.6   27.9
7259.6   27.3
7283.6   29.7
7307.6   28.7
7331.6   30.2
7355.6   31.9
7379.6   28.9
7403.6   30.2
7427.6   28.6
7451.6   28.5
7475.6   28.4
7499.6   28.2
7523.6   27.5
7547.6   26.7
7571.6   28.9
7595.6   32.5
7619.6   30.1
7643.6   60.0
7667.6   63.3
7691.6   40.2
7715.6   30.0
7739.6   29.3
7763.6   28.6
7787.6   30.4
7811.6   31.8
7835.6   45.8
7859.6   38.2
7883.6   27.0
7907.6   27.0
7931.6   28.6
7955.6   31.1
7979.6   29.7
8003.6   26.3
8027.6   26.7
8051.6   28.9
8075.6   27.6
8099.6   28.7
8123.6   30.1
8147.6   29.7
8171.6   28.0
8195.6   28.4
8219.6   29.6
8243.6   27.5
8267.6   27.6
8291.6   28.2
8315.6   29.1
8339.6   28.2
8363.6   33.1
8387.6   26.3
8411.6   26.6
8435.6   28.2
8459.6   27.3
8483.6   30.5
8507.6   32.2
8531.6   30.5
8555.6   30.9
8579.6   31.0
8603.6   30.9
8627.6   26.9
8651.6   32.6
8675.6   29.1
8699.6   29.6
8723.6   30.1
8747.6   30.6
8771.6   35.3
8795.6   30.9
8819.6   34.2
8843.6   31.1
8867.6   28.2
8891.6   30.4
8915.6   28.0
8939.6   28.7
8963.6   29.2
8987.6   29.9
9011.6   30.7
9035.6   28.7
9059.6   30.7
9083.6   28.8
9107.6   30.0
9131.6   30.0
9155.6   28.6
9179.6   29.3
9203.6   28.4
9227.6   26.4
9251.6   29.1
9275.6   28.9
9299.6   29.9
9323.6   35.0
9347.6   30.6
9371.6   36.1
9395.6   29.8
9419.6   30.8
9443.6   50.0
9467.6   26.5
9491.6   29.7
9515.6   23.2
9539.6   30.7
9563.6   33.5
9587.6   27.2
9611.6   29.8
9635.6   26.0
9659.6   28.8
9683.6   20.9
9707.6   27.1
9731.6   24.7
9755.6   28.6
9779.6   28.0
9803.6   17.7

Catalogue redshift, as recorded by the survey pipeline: 0.166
